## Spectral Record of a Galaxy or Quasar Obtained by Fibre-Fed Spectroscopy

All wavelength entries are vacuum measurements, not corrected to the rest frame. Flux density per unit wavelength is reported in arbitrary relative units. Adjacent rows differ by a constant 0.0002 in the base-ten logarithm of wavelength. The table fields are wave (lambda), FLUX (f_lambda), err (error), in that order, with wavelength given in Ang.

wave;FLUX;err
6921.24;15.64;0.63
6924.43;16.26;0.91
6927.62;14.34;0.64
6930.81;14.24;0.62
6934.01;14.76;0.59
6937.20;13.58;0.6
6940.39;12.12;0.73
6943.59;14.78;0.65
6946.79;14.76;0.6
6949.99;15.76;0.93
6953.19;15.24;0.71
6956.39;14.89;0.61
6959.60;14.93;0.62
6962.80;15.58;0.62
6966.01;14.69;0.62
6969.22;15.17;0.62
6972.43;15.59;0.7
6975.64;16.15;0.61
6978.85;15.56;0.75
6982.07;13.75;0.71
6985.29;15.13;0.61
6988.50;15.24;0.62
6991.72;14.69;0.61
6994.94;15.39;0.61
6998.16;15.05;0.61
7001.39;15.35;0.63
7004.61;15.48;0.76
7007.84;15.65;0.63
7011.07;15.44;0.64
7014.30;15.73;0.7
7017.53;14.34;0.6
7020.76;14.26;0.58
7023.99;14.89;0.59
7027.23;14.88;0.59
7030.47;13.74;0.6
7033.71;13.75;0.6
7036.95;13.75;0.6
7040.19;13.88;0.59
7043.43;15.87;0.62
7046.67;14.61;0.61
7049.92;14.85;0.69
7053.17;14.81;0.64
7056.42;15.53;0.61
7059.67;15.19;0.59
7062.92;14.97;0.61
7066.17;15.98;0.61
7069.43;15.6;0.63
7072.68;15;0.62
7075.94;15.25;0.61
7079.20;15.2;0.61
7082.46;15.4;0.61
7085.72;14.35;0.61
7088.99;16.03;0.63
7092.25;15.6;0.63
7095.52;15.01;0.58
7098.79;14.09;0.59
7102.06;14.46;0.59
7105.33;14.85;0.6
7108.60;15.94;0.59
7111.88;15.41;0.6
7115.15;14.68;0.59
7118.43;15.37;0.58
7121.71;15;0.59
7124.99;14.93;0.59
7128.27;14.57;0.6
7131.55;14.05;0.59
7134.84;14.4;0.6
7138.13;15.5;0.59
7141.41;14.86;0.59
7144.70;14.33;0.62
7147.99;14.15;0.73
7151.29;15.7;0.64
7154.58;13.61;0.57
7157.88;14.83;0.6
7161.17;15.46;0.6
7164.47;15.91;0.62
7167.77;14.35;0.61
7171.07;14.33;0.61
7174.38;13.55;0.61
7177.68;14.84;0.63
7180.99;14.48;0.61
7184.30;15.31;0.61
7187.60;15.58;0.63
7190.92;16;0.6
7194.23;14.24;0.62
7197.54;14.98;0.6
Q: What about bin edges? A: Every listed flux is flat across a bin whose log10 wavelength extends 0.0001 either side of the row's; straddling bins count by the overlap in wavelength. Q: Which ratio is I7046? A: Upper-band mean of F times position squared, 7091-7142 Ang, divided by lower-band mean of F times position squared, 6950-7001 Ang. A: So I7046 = 1.0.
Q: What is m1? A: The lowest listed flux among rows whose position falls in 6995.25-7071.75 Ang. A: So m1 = 13.74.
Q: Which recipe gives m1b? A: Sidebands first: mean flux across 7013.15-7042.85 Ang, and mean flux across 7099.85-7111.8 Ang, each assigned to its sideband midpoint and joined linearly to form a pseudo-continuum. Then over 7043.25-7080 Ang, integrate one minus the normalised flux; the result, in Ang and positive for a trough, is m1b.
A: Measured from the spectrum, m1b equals -1.3 Ang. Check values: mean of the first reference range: 14.4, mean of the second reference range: 15.1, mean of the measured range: 15.2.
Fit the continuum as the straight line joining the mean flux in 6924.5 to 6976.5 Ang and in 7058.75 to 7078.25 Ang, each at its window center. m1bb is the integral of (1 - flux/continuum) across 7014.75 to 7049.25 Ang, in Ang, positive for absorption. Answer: 1.6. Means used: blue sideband 14.8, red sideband 15.3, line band 14.5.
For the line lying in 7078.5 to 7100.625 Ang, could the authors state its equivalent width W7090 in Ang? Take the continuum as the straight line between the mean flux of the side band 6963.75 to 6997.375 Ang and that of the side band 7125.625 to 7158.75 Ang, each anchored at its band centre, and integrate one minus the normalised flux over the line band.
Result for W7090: -0.5 Ang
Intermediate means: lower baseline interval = 15.1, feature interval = 15.1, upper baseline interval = 14.6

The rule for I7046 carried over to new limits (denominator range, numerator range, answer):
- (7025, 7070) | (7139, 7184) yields 1.02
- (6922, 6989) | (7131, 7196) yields 1.05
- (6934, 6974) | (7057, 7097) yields 1.07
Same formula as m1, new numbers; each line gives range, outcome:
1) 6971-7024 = 13.75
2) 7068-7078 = 15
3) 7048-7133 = 14.05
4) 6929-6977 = 12.12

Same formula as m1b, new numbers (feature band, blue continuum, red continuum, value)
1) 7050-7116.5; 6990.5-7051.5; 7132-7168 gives -1.5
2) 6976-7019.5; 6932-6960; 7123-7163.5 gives -1.8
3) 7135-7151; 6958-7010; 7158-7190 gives 0.2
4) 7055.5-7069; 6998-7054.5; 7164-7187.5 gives -0.6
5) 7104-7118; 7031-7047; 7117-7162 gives -0.6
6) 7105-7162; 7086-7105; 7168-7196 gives 0.1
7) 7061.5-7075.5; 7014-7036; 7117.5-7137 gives -0.8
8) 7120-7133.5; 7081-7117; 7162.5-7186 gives 0.3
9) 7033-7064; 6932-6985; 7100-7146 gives 0.2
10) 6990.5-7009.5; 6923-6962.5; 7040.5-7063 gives -0.5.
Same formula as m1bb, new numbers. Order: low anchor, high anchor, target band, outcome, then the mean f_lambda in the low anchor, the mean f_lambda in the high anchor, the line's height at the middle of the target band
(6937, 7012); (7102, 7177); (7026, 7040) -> 0.9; 15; 14.8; 14.9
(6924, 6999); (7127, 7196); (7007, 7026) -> -0.2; 14.9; 14.8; 14.8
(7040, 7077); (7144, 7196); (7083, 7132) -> 0.1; 15.2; 14.8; 15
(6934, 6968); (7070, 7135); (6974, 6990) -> -0.5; 14.6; 15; 14.7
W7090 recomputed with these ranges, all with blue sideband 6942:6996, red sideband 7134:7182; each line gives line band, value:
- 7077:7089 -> -0.2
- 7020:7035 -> 0.7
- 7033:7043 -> 0.6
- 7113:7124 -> -0.2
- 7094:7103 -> 0.2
